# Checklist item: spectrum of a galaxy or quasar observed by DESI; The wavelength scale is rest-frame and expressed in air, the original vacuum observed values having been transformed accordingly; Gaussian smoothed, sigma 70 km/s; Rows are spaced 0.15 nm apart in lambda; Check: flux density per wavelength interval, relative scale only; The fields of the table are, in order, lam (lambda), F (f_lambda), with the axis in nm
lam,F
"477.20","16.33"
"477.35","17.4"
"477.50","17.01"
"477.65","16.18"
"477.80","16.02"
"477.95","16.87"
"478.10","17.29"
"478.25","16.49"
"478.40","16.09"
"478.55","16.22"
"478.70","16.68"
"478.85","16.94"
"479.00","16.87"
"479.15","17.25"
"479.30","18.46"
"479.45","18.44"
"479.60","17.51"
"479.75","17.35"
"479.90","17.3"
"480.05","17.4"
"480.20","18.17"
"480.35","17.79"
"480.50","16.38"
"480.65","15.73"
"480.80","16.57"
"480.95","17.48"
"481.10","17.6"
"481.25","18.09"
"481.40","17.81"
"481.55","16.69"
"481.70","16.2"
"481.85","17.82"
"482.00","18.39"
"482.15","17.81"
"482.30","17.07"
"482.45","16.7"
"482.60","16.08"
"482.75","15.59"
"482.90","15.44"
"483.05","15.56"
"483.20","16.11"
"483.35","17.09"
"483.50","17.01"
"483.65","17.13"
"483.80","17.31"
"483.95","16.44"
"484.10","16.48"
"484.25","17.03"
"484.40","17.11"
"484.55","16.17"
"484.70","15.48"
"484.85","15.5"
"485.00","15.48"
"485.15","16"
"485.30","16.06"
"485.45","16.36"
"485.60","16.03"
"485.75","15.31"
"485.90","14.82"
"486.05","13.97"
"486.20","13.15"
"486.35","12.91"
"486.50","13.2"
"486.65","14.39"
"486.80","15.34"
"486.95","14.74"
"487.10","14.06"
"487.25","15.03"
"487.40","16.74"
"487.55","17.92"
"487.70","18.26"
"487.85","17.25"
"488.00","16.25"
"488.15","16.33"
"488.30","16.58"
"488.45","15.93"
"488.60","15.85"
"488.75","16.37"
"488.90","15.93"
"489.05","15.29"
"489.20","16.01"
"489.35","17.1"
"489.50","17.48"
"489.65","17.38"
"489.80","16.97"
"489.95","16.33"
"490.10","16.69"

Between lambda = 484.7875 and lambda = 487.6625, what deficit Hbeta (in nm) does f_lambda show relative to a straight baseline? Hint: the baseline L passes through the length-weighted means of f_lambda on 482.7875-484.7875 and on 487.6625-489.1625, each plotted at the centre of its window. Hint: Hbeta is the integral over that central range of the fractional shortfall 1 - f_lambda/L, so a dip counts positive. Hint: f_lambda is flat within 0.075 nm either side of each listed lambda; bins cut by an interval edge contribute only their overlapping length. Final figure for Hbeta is 0.22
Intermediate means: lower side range 16.5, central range 15.1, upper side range 16.3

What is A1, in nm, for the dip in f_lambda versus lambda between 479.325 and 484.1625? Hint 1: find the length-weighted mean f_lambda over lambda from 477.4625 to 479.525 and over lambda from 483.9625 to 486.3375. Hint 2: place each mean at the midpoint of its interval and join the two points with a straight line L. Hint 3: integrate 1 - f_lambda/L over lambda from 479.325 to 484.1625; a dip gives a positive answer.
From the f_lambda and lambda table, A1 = -0.22 nm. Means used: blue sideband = 16.9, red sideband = 15.6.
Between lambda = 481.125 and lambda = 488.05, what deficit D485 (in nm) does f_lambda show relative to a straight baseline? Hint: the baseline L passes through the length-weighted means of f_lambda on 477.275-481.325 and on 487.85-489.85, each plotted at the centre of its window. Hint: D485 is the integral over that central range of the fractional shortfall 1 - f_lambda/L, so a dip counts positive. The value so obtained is 0.253 nm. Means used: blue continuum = 17.1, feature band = 16.1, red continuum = 16.4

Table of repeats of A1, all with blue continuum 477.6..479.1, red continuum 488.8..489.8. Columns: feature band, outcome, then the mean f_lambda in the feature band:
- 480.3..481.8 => -0.041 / 17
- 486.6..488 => 0.047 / 16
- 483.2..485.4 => 0.018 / 16.4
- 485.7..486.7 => 0.160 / 13.9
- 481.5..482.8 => -0.030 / 17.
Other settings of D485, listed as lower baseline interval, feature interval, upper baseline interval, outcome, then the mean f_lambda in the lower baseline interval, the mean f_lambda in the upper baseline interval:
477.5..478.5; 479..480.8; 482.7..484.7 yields -0.09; 16.5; 16.5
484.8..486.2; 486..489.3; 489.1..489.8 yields 0.14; 15.4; 16.9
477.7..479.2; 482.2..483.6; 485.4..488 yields -0.04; 16.7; 15.3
